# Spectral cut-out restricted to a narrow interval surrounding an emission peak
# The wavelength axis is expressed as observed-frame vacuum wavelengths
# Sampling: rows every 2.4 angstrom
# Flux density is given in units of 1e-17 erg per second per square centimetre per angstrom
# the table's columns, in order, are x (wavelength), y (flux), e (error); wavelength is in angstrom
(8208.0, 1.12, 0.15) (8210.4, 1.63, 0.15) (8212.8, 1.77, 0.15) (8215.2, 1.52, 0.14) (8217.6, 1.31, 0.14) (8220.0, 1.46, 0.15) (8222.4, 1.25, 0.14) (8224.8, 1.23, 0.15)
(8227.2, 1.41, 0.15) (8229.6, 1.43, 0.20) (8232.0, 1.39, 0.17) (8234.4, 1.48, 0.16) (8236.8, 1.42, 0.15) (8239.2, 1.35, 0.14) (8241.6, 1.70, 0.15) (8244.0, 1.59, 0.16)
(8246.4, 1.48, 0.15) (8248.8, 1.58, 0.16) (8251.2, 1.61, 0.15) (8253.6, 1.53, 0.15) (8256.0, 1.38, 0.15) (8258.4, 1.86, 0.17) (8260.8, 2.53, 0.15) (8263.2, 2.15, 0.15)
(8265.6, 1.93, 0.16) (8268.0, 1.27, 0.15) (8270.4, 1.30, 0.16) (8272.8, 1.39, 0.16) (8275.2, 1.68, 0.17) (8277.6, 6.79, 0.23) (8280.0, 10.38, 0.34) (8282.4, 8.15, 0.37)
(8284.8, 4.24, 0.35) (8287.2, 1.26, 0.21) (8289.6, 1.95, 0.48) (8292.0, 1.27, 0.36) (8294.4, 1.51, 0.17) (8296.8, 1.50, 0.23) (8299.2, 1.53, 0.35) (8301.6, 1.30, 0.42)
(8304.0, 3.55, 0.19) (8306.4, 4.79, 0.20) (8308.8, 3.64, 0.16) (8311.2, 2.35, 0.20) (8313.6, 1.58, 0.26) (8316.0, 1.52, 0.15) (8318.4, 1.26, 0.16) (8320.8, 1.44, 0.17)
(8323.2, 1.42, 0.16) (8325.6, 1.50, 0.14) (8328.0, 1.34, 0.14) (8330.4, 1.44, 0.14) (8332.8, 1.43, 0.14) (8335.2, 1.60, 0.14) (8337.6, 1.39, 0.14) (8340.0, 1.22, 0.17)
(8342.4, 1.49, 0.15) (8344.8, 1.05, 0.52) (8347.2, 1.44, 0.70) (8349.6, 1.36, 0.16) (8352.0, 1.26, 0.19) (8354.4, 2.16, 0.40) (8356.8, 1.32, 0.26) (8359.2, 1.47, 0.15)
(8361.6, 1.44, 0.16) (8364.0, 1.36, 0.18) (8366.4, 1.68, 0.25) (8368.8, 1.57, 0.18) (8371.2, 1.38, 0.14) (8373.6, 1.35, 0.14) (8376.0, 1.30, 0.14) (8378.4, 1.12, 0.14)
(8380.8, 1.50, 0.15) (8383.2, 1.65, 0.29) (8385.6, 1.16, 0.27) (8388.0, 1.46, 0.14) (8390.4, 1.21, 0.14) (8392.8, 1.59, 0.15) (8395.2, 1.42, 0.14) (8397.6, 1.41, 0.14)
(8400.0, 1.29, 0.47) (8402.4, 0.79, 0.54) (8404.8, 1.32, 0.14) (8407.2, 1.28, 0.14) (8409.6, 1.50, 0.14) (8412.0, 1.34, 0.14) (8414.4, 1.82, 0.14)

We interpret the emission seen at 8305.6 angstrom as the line [N II] 6583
